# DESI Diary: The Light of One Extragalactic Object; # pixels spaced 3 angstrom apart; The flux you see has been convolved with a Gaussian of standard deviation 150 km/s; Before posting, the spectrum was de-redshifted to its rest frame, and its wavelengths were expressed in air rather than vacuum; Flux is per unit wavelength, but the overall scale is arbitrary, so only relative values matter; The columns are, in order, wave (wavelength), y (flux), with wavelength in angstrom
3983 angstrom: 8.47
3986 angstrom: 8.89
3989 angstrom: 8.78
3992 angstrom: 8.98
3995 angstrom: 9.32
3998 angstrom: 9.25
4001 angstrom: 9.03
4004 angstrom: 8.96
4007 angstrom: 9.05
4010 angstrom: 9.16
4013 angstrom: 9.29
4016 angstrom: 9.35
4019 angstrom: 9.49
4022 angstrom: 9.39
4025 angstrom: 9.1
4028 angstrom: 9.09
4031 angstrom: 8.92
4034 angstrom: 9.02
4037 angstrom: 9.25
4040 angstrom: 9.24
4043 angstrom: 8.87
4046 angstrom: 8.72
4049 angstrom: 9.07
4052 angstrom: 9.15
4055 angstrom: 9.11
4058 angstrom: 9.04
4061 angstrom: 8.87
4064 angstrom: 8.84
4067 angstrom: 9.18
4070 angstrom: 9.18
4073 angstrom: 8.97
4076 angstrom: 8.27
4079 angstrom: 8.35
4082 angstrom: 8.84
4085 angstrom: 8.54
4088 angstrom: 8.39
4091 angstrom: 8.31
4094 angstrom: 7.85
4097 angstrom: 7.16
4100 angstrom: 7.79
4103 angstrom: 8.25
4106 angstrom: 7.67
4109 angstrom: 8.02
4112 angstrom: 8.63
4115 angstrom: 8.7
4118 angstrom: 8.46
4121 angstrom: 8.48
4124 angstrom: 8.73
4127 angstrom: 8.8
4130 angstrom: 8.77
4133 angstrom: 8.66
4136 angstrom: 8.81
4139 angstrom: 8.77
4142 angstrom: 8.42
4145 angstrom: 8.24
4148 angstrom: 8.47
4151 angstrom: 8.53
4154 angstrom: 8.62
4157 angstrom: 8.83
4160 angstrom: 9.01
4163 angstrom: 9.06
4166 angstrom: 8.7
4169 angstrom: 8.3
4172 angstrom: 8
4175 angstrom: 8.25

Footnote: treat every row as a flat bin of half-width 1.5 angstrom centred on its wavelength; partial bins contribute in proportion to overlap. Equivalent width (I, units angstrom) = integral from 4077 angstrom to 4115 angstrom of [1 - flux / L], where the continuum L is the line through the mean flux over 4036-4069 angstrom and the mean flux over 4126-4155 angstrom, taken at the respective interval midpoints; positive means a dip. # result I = 2.8 angstrom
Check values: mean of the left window 9.03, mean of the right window 8.61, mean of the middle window 8.17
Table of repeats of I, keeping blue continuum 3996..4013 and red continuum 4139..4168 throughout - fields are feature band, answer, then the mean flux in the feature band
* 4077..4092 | 0.65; 8.48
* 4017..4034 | -0.26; 9.19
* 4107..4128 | 0.59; 8.52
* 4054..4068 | -0.09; 9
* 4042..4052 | 0.06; 8.93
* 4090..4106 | 1.79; 7.84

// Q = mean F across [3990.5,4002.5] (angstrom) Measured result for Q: 9.14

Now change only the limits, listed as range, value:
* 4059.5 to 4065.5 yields 8.85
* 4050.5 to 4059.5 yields 9.1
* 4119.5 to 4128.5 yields 8.67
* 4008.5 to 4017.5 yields 9.27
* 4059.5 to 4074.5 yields 9.01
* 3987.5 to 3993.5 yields 8.88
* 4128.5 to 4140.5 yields 8.75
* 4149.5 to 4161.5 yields 8.75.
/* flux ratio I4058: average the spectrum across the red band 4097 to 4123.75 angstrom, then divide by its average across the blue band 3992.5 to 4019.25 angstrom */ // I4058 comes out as 0.9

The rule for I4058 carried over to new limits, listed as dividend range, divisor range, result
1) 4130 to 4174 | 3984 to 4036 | 0.94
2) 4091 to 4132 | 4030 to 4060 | 0.91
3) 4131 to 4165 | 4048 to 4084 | 0.98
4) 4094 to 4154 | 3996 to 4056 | 0.92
